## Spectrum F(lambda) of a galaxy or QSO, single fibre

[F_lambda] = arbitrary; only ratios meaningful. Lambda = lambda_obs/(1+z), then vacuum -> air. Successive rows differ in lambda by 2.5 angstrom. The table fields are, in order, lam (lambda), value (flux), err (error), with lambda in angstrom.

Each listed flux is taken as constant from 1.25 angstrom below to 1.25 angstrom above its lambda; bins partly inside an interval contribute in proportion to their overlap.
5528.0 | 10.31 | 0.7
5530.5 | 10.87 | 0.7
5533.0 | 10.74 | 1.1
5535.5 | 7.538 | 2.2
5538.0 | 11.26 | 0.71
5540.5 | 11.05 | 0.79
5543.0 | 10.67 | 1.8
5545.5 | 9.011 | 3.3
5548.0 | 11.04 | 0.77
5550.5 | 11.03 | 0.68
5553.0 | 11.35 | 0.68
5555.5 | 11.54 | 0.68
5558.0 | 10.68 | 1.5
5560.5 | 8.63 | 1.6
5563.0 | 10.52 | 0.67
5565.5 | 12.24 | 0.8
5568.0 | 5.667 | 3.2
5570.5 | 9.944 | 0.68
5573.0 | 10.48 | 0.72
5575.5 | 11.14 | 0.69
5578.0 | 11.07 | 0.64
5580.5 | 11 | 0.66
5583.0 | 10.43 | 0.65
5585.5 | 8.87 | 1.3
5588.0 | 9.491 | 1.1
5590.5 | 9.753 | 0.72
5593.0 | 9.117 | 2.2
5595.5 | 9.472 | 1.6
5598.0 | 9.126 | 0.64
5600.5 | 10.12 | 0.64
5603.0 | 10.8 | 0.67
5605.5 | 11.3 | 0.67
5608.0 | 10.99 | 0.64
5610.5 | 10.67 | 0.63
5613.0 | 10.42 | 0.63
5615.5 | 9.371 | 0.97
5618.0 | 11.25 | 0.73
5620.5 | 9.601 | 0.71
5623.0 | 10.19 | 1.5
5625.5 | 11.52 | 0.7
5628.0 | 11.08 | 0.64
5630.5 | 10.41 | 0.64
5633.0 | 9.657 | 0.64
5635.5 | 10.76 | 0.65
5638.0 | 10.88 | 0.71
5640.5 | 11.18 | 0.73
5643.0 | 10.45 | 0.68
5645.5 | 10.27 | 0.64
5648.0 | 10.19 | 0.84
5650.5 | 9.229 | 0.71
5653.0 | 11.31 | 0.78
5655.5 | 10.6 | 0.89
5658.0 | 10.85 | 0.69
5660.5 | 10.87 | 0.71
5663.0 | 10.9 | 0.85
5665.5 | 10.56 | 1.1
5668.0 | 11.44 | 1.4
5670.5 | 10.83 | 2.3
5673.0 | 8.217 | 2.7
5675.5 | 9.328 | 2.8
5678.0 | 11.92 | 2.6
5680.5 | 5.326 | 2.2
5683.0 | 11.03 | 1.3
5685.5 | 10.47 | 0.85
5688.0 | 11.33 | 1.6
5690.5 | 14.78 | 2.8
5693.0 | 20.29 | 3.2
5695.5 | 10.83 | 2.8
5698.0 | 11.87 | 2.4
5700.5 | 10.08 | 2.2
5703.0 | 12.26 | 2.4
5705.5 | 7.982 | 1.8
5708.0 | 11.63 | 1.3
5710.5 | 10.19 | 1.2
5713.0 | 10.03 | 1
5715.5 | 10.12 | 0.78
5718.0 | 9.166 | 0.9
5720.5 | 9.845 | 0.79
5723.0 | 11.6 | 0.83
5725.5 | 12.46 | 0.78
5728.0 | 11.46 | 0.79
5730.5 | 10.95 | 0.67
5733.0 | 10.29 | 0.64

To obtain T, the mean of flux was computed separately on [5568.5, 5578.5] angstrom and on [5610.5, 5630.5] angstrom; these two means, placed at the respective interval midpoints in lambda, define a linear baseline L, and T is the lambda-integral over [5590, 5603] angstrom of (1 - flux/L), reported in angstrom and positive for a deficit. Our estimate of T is 0.9 angstrom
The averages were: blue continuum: 10.3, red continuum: 10.5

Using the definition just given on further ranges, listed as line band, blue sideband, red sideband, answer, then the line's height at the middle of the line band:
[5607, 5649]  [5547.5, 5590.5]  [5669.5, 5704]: 1.1 angstrom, 10.8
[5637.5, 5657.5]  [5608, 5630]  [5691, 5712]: 0.9 angstrom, 11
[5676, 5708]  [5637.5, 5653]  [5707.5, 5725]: -3.3 angstrom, 10.4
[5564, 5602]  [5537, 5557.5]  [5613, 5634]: 2.7 angstrom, 10.6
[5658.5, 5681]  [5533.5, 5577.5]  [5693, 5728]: 1.4 angstrom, 10.8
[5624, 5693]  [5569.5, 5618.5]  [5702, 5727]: -2.4 angstrom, 10.4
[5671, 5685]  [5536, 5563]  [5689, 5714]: 2.9 angstrom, 11.8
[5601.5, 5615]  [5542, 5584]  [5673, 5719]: -0.2 angstrom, 10.6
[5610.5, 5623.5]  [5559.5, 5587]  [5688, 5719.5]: 0.4 angstrom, 10.5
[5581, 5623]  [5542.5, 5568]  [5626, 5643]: 2.0 angstrom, 10.6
